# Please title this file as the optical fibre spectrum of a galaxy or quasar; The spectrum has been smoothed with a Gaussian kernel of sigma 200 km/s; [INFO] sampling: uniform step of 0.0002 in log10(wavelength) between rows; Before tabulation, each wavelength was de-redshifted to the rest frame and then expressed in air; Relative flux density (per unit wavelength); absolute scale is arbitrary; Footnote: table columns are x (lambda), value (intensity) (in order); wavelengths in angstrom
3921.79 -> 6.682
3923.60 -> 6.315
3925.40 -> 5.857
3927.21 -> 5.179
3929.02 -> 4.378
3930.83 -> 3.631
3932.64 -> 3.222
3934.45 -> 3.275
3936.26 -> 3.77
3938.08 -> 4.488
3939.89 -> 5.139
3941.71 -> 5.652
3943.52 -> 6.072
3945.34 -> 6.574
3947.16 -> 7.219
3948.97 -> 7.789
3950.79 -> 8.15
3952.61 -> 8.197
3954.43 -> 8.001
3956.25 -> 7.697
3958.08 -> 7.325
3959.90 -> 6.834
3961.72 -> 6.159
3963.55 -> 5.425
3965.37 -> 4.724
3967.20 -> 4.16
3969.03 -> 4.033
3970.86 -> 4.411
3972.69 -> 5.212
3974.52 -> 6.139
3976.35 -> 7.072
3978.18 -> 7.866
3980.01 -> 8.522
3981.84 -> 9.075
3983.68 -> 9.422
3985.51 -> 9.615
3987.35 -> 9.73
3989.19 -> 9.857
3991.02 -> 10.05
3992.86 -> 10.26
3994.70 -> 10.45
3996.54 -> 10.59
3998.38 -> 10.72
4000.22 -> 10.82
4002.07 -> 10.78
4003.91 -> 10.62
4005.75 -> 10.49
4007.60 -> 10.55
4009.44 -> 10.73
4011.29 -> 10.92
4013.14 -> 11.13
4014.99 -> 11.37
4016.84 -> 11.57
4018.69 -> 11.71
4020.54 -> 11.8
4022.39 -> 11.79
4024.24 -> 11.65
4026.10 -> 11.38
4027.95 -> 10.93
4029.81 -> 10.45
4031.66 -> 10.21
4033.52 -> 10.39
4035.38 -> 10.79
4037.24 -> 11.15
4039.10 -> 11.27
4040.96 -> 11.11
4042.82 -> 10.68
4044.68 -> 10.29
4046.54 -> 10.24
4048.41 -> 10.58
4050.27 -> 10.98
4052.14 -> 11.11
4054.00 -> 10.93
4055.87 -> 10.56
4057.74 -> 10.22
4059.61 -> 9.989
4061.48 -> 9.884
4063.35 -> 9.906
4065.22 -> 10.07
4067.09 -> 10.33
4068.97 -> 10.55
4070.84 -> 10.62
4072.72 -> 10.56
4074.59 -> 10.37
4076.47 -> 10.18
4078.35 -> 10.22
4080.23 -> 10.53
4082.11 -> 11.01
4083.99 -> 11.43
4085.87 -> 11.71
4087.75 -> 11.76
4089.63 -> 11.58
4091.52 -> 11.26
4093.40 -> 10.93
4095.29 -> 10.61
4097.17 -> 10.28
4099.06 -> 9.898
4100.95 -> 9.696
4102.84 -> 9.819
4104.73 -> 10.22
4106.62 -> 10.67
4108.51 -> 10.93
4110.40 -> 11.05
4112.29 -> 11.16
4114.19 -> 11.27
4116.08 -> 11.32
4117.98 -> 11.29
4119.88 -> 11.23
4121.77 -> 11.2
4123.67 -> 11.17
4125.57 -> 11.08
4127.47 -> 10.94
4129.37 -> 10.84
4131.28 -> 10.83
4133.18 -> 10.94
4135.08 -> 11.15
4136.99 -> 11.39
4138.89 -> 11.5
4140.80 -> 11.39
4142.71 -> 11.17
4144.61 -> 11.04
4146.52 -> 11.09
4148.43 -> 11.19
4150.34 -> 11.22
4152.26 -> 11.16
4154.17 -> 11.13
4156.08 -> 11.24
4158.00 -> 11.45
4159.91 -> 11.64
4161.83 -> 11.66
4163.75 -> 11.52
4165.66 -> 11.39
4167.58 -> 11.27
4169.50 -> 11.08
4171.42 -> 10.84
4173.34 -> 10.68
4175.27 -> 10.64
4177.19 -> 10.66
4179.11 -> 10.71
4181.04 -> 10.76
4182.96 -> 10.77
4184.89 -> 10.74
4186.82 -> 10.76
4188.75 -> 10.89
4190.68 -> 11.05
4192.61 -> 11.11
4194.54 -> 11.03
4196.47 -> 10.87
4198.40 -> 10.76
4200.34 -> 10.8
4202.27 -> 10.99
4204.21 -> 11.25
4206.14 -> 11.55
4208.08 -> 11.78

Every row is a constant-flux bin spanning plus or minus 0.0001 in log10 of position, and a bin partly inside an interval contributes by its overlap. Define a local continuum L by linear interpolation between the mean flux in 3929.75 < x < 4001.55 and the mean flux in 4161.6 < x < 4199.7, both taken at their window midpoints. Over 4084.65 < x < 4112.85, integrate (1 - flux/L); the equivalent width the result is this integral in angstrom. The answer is -3.82 angstrom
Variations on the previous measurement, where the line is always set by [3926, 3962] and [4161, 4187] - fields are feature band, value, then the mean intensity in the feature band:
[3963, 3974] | 3.0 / 4.69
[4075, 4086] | -2.3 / 10.8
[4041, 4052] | -3.3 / 10.6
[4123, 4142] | -2.0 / 11.1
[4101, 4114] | -1.5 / 10.6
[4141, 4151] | -0.8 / 11.2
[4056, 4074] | -3.5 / 10.3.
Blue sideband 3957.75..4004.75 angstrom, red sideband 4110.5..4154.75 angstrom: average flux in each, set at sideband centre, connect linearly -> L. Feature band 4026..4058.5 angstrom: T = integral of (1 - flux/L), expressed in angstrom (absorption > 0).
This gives -4.90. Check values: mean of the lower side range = 8.08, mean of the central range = 10.7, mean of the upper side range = 11.2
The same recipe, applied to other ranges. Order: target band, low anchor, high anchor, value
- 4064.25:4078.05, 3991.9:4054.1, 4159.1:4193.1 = 0.70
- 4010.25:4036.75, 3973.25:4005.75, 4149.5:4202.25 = -3.73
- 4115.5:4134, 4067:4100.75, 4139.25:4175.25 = -0.11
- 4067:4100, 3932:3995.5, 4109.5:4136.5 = -2.34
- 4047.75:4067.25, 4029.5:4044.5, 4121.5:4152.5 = 0.74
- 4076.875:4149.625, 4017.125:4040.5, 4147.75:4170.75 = 1.90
